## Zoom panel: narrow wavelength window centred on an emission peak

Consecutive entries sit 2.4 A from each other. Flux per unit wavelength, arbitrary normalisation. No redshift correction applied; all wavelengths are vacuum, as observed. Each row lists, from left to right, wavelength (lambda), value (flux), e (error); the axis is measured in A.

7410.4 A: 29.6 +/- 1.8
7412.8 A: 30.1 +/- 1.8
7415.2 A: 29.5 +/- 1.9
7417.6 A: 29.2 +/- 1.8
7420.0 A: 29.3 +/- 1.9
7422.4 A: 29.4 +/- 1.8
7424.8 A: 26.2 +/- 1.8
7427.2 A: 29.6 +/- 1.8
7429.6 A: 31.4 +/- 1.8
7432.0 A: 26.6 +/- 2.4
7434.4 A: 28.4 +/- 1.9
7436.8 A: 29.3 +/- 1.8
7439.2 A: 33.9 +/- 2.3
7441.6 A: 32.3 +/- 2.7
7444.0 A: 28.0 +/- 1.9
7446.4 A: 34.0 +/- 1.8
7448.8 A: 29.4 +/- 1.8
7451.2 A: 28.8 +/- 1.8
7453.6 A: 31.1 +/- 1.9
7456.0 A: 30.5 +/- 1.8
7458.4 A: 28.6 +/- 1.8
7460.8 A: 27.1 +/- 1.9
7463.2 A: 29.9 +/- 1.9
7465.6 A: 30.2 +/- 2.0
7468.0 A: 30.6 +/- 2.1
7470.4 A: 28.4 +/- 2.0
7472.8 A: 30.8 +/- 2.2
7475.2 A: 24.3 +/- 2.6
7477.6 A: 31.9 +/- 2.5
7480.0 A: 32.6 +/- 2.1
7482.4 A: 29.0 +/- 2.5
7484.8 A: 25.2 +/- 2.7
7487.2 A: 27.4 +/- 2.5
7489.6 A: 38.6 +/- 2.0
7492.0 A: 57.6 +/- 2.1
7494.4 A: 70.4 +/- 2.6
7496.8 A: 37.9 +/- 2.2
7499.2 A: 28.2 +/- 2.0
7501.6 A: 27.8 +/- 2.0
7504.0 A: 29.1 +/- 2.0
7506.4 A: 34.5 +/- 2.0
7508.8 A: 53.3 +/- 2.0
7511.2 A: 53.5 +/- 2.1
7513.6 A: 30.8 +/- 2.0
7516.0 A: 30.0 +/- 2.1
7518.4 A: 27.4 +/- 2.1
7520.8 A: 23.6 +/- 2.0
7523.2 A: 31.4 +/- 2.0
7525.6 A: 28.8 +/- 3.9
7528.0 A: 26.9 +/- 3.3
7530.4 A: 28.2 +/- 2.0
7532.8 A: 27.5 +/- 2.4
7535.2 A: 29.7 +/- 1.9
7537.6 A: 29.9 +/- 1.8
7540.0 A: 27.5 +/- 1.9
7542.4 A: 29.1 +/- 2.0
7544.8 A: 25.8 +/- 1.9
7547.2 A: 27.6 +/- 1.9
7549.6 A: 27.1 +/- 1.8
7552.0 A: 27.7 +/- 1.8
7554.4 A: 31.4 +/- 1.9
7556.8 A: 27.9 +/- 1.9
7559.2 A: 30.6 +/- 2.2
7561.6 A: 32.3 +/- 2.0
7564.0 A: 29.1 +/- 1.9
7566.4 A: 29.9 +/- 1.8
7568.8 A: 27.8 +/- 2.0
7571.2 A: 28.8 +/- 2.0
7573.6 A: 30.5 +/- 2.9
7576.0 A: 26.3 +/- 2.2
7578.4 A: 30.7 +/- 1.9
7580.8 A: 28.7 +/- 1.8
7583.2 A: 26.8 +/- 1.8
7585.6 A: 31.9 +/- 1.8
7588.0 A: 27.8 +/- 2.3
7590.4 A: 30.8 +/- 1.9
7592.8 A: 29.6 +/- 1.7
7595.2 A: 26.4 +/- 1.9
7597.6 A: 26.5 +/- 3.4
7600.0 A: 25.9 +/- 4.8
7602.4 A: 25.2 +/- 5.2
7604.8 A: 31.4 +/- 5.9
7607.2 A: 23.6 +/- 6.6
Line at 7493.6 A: [S II] 6716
